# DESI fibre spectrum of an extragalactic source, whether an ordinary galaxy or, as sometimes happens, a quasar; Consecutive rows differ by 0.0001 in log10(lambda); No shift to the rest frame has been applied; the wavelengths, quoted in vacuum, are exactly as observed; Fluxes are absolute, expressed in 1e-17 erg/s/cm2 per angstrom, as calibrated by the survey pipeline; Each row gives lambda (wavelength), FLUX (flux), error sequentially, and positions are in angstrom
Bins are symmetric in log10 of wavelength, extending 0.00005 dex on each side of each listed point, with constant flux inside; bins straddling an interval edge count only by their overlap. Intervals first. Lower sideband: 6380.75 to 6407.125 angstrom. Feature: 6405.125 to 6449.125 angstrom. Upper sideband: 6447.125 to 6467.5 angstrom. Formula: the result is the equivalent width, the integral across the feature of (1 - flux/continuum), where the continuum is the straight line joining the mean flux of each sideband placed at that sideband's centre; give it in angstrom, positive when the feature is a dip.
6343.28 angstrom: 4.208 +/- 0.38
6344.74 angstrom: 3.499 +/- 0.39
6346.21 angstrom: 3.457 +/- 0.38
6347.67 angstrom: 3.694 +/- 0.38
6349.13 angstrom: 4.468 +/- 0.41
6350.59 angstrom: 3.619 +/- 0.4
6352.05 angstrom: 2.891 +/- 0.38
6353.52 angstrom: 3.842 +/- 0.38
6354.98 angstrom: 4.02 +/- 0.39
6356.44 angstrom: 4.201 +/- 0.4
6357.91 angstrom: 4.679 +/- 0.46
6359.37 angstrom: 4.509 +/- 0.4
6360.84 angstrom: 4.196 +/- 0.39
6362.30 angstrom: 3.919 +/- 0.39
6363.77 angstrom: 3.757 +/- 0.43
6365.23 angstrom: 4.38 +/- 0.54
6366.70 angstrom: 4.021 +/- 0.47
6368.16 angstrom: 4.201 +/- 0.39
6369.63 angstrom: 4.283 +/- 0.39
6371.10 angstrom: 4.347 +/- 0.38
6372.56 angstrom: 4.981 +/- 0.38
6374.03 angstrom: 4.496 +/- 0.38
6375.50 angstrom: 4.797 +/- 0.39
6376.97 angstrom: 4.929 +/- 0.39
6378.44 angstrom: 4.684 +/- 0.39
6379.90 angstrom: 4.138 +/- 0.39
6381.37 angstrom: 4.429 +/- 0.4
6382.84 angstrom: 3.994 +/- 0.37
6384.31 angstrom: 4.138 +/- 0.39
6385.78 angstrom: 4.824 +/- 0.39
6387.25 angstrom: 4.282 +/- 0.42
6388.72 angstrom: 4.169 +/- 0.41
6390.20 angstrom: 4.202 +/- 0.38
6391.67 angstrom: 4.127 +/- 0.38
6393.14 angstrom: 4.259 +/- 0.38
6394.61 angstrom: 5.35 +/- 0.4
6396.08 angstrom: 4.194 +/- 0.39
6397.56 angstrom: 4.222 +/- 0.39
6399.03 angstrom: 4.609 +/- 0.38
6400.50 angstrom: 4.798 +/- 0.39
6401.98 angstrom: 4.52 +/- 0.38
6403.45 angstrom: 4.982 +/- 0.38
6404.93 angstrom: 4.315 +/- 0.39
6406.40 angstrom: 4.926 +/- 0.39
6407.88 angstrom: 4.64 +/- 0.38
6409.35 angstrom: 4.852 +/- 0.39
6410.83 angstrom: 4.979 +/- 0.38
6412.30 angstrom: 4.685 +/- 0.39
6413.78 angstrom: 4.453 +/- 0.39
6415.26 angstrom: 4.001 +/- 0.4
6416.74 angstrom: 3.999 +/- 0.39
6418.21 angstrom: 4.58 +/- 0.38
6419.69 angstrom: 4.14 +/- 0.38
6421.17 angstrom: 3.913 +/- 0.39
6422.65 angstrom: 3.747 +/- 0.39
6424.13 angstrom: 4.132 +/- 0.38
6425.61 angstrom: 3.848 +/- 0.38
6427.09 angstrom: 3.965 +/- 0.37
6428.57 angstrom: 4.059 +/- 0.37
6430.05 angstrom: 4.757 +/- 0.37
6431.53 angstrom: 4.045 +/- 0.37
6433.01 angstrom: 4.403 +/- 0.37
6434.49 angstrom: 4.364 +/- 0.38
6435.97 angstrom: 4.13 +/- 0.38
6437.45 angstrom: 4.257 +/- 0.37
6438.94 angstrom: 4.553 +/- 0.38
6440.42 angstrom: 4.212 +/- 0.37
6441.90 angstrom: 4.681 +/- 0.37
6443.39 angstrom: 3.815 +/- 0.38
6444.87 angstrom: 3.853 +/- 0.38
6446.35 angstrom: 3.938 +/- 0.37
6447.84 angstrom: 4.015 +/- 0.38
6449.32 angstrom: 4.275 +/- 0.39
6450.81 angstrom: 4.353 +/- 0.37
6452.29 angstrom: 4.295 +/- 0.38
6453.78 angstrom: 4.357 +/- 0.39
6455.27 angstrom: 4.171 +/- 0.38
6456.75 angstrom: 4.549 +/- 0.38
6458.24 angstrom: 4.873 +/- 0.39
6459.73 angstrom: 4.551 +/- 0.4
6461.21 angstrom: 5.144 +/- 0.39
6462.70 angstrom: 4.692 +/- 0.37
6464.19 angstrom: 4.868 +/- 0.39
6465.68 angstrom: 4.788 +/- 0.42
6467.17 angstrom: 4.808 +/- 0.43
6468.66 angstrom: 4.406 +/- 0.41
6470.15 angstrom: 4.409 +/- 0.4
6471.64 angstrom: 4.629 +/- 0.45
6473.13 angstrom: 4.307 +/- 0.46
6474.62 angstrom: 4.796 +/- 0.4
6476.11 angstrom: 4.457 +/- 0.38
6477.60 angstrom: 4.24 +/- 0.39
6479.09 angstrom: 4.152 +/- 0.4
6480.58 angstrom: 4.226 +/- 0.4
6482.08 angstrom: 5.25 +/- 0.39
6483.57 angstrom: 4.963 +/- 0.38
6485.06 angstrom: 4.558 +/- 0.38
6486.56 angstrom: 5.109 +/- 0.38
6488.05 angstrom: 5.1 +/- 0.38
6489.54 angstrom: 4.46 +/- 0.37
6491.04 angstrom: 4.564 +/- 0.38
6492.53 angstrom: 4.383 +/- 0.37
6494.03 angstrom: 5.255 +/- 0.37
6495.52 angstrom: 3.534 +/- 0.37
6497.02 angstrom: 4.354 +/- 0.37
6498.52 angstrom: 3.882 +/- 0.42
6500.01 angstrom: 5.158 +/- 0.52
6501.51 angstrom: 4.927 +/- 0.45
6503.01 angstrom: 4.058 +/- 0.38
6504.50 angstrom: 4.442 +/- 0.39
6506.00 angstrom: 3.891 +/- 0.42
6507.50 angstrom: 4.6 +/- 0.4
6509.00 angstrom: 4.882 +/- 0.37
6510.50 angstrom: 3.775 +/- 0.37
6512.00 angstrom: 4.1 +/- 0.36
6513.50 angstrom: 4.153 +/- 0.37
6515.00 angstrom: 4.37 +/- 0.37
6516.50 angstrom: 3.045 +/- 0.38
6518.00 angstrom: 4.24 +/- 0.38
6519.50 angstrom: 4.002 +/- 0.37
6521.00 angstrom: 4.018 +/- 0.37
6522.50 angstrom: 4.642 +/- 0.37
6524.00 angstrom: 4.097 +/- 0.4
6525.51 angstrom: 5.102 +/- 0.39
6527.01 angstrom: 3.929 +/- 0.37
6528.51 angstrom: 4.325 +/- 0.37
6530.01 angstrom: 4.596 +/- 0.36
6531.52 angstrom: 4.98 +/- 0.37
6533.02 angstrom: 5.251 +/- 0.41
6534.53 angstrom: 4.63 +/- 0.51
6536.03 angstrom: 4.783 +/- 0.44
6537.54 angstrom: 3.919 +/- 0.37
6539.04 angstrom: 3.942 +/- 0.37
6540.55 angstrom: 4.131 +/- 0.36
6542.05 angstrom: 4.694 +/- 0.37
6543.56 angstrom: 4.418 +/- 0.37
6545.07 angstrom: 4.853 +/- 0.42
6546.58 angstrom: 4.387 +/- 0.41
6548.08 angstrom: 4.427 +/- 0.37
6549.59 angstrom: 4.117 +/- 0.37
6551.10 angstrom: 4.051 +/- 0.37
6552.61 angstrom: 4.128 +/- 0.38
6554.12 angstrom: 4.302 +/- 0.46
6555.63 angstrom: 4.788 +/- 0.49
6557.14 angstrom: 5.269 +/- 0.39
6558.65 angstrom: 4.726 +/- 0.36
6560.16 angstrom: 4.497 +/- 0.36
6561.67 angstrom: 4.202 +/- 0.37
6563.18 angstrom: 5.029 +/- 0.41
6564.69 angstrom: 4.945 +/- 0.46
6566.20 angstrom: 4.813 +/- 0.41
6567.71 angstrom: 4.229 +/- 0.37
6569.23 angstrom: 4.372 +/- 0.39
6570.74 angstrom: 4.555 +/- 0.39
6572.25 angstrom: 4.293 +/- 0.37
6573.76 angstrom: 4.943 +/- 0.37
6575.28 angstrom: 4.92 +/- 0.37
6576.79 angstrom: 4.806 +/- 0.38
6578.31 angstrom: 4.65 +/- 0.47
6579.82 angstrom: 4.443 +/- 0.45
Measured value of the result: 2.3 angstrom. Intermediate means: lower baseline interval 4.46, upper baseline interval 4.55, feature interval 4.27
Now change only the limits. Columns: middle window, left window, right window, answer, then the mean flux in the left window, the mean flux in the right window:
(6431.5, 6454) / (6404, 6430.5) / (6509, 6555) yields 0.6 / 4.33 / 4.32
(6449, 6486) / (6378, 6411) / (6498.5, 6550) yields -1.2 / 4.5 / 4.37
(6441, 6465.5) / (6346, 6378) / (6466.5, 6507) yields 0.2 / 4.18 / 4.53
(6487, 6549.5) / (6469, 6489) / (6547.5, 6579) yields 2.8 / 4.63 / 4.57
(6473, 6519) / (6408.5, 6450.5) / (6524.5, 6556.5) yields -0.6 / 4.24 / 4.46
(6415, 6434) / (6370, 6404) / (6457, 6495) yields 1.8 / 4.49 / 4.67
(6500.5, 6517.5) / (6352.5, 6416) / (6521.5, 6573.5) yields 1.0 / 4.42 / 4.51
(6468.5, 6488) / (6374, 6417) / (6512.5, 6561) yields -0.7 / 4.5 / 4.4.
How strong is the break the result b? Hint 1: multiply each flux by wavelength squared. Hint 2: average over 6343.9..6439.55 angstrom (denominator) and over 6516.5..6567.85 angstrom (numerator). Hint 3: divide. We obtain 1.09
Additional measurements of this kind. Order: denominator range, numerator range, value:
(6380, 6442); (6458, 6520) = 1.05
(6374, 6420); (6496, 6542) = 1.00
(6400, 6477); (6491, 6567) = 1.03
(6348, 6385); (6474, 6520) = 1.09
